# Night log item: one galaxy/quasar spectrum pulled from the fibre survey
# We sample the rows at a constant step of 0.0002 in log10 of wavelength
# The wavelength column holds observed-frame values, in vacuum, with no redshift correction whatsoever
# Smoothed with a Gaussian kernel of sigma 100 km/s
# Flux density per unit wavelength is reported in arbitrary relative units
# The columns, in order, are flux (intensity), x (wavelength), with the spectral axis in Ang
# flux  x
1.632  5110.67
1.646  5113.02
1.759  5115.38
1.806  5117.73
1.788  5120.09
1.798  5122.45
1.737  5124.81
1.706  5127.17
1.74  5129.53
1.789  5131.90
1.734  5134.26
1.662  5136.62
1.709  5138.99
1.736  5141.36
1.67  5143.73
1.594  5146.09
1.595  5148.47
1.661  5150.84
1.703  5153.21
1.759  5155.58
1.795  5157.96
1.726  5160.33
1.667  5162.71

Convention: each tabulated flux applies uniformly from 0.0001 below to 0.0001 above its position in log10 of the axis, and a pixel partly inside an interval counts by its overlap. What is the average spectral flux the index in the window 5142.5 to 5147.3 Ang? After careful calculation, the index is 1.63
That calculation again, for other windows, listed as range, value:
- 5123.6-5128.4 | 1.72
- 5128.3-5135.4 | 1.75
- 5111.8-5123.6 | 1.76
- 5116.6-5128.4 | 1.77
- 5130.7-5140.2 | 1.72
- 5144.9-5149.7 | 1.6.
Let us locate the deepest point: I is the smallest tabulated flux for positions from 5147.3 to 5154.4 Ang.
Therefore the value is 1.595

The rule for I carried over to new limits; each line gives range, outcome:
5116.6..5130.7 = 1.706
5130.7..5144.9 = 1.662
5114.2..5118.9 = 1.759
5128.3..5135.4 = 1.734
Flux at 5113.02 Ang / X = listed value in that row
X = 1.646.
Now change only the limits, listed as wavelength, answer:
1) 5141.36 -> 1.736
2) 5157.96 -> 1.795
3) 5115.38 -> 1.759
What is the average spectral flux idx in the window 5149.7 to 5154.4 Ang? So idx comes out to 1.68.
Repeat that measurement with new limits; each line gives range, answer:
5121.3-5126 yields 1.77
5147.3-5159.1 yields 1.7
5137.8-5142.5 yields 1.72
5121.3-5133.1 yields 1.75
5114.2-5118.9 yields 1.78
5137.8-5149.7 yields 1.66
